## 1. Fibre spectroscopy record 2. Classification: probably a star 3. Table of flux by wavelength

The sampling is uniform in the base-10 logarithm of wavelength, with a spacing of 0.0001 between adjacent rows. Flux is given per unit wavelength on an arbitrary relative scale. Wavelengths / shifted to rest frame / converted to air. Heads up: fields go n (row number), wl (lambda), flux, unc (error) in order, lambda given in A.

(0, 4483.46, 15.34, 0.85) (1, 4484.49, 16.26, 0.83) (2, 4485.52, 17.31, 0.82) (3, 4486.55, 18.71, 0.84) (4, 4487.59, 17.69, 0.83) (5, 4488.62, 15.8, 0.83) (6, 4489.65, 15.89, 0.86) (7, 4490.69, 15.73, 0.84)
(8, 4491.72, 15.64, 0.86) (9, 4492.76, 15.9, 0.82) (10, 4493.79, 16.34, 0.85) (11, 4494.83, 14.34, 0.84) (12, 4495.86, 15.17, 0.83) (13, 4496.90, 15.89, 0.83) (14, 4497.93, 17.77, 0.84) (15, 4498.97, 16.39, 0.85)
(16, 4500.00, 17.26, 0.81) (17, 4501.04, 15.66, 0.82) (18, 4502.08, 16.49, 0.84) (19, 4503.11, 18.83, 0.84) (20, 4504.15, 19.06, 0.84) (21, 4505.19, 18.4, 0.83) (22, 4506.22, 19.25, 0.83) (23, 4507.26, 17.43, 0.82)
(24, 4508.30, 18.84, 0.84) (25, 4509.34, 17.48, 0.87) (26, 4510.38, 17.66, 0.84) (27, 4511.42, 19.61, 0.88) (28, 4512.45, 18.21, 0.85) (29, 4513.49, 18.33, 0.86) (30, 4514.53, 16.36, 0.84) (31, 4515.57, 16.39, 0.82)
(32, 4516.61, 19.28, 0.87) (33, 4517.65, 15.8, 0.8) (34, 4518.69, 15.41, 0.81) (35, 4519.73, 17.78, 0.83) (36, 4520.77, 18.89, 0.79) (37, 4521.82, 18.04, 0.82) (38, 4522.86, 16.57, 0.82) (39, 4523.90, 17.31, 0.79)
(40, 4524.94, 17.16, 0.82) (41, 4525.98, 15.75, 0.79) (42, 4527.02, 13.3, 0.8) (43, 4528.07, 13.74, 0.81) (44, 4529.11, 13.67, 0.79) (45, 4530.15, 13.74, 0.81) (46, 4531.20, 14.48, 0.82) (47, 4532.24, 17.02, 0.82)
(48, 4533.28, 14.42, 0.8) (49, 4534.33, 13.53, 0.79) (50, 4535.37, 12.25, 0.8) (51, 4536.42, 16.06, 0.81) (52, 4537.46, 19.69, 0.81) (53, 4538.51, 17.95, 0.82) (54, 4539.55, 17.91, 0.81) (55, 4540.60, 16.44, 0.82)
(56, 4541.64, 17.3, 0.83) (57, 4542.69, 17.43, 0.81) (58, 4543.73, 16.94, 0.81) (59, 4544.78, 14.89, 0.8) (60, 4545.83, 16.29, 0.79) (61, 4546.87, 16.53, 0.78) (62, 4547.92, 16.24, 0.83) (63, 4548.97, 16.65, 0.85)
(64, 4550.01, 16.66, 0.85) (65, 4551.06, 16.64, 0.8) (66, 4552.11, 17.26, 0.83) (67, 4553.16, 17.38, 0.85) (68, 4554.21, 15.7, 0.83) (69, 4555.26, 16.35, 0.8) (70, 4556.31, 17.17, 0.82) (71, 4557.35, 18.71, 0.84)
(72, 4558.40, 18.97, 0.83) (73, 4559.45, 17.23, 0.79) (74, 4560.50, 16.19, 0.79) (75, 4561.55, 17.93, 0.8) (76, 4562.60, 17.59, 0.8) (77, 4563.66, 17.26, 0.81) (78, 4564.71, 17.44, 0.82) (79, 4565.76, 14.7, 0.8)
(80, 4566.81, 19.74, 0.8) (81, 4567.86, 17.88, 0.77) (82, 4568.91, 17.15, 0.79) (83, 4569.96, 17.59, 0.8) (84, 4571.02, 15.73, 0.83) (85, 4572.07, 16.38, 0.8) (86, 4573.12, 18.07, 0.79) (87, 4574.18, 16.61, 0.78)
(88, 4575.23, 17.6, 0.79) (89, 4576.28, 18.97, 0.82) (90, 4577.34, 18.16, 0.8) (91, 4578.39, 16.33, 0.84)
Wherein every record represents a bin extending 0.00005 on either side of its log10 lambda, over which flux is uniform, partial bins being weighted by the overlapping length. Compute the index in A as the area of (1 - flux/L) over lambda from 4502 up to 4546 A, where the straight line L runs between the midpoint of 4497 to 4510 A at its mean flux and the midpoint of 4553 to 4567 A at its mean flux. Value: 1.88 A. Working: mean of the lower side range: 17.7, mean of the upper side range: 17.3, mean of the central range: 16.8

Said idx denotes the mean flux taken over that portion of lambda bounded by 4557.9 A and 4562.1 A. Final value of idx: 17.6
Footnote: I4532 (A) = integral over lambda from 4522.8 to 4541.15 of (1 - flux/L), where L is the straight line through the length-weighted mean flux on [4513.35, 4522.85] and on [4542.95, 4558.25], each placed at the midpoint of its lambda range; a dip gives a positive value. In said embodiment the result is 1.6 A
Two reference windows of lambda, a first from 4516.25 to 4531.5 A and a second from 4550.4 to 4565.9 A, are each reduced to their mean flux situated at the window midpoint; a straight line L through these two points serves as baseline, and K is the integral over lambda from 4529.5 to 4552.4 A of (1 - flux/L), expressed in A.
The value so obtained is 0.6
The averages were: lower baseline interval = 16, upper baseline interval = 17.1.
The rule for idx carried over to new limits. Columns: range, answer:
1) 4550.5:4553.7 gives 17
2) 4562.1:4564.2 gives 17.4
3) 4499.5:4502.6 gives 16.5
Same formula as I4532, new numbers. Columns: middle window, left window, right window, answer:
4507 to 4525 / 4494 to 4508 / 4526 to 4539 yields -1.7 A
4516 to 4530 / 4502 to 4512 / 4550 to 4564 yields 1.4 A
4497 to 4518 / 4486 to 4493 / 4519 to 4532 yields -2.0 A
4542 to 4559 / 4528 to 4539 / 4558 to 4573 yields -0.6 A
